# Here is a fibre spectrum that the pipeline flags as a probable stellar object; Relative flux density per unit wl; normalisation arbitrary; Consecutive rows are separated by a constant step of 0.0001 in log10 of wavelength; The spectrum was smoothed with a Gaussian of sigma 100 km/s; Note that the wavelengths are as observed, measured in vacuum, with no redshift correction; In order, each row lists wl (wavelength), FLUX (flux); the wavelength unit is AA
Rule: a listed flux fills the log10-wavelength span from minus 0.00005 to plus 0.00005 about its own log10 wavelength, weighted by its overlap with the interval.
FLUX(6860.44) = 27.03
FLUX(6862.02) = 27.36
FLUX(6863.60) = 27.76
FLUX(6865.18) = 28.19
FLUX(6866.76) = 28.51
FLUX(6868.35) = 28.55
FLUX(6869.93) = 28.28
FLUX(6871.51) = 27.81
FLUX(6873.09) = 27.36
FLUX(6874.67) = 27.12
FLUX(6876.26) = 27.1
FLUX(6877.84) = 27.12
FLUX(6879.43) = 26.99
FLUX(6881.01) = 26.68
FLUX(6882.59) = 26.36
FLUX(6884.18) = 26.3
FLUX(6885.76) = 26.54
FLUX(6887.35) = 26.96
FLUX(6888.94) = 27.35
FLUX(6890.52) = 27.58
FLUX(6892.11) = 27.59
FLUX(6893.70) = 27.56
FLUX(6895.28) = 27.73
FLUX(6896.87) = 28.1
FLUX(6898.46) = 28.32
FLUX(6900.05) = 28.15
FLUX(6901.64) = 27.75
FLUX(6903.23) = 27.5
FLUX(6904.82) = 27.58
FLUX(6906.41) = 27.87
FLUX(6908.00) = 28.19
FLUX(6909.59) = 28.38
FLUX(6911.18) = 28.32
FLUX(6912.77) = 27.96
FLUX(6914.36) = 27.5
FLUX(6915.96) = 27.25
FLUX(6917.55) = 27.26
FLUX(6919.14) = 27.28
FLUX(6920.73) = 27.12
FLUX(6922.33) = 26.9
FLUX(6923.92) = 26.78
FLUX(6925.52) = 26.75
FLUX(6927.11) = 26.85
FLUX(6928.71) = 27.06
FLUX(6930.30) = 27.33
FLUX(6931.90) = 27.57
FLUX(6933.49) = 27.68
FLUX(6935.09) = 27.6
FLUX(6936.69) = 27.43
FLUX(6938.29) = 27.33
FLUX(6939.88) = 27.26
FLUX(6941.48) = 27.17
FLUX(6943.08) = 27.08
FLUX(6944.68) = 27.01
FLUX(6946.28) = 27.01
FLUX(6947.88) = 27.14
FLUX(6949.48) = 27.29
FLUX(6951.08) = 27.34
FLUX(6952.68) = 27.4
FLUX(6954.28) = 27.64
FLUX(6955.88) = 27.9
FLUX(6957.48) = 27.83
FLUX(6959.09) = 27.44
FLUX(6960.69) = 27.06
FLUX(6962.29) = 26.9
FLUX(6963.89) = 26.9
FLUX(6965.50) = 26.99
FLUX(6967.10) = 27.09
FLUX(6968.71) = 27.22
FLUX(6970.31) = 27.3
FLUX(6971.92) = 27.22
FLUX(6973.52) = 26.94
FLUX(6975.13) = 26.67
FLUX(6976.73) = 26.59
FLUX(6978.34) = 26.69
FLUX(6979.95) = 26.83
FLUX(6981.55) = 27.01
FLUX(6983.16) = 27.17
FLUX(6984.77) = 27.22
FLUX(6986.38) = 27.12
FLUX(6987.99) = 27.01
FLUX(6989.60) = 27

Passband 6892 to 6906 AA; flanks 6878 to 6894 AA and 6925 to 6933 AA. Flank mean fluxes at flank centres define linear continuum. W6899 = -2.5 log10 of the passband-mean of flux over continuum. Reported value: -0.03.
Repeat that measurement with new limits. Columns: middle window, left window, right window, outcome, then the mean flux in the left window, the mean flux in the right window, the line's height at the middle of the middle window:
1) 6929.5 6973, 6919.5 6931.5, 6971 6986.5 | -0.01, 27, 26.9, 27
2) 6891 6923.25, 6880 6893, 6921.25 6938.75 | -0.03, 26.9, 27.2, 27.1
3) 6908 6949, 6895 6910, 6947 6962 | 0.01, 27.9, 27.4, 27.7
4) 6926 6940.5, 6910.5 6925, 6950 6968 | 0.00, 27.3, 27.3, 27.3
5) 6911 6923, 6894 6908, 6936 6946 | 0.01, 27.9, 27.2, 27.6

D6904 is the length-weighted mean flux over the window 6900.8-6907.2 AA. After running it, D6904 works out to 27.7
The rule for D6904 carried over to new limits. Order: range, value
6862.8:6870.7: 28.2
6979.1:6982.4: 26.9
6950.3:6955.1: 27.5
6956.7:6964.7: 27.2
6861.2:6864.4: 27.6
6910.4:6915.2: 27.9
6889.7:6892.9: 27.6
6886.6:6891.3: 27.3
